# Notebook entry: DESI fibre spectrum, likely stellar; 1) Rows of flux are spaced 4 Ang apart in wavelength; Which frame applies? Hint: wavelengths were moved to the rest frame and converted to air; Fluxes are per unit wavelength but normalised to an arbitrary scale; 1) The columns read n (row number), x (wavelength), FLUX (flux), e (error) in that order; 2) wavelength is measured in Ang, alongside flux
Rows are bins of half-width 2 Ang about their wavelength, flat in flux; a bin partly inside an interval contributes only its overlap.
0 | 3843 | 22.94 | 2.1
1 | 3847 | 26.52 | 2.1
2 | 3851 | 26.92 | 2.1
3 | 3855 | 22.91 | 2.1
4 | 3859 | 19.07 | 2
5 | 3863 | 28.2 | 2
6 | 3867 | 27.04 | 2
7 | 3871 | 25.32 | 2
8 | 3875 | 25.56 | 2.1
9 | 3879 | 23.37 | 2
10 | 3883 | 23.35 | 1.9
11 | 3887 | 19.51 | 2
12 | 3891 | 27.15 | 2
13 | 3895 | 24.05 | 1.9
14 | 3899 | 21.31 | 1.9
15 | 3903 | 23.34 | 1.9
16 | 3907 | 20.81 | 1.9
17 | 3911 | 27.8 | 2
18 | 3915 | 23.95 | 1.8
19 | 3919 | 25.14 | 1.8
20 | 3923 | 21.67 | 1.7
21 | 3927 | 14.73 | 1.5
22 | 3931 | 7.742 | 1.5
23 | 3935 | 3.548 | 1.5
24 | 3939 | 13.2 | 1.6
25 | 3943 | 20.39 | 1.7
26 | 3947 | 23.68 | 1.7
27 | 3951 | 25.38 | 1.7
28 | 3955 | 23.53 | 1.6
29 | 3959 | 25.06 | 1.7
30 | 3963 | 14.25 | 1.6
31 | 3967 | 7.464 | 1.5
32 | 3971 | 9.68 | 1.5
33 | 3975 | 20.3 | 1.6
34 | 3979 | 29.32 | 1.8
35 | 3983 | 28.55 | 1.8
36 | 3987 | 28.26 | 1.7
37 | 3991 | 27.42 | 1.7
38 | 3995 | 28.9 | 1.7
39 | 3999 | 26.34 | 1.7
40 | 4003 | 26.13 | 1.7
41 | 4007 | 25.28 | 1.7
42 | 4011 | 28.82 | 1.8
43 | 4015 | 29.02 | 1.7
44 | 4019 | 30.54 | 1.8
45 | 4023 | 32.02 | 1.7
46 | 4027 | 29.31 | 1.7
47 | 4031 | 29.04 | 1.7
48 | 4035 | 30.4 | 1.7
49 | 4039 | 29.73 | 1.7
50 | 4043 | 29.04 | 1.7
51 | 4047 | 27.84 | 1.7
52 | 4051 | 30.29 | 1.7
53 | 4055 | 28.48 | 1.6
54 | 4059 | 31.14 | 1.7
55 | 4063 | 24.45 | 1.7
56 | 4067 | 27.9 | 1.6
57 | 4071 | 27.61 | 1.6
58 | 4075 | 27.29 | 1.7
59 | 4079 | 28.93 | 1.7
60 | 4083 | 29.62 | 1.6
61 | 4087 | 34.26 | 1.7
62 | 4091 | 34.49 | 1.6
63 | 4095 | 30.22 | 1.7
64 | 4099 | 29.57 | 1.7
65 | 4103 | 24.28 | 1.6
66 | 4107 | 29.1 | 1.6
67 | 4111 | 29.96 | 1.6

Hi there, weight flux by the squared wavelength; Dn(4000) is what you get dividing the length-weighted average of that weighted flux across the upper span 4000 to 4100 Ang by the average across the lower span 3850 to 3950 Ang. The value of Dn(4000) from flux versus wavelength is 1.46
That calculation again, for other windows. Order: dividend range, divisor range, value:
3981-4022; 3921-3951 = 1.85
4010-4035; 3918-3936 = 2.15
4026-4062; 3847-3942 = 1.47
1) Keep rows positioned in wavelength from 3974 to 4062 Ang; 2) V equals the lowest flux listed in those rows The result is 20.3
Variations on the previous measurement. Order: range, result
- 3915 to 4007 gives 3.548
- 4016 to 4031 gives 29.04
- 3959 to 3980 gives 7.464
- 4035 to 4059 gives 27.84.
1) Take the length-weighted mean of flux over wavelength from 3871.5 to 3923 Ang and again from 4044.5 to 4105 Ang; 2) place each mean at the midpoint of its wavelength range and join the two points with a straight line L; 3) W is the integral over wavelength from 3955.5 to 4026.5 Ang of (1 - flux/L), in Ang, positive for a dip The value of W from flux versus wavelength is 5.4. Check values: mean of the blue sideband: 23.7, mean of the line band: 24.6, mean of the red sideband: 29.1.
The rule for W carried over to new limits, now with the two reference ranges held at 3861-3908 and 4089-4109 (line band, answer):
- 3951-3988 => 7.8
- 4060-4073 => 0.8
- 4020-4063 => -2.2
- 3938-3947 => 2.4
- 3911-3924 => 0.3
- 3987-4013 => -0.2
